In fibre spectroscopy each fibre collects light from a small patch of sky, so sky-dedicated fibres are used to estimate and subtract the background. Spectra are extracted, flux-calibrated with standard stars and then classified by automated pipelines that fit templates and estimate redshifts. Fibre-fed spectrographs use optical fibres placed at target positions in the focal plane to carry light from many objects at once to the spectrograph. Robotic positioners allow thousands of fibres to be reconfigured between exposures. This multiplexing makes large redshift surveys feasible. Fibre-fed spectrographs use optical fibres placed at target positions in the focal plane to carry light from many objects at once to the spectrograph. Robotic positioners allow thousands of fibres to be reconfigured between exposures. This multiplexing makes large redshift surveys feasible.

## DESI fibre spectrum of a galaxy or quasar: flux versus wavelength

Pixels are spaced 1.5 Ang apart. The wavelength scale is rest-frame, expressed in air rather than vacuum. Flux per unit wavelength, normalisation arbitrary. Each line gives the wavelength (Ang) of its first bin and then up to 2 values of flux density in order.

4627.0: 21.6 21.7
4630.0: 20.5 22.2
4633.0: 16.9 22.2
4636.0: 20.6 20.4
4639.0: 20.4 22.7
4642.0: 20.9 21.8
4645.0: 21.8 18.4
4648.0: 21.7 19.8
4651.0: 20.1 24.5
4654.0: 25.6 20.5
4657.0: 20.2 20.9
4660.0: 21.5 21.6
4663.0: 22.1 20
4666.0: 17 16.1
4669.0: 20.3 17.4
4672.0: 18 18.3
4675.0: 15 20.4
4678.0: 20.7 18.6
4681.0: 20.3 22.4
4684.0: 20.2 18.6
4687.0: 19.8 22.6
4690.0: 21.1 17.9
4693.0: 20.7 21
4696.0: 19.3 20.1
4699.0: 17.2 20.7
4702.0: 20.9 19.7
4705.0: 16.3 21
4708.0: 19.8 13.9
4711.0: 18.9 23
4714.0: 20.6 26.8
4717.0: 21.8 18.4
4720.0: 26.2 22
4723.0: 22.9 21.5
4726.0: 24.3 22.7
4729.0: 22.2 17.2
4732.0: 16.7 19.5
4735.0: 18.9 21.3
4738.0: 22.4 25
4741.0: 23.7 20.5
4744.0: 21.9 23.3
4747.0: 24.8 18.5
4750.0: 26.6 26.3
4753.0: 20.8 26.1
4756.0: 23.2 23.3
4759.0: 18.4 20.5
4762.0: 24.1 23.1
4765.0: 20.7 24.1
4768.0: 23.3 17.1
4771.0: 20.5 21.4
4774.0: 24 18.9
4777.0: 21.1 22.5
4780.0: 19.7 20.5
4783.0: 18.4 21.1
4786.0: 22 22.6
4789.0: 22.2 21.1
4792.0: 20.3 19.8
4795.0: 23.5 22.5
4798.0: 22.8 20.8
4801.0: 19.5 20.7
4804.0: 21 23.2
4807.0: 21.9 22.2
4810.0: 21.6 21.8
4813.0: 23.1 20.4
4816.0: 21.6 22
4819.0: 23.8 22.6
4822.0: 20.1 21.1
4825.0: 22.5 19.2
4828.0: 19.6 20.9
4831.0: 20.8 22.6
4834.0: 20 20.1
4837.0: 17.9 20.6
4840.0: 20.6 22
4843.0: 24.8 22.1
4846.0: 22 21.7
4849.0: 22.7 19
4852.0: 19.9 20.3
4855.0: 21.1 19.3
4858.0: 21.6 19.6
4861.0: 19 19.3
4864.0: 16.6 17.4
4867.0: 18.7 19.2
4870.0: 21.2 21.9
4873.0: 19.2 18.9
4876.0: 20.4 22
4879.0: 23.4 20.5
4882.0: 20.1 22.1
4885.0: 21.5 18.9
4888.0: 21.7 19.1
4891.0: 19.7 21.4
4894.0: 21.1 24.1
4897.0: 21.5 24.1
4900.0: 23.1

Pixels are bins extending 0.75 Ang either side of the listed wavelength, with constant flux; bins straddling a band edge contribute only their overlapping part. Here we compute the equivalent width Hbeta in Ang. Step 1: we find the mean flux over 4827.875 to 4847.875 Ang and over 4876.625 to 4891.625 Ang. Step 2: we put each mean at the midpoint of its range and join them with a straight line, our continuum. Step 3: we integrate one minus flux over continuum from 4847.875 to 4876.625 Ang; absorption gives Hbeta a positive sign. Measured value 1.7 Ang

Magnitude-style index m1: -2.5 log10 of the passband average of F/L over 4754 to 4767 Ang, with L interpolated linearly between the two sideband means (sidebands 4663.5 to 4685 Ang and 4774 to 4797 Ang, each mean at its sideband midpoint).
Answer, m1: -0.093 mag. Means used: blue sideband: 18.9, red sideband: 21.2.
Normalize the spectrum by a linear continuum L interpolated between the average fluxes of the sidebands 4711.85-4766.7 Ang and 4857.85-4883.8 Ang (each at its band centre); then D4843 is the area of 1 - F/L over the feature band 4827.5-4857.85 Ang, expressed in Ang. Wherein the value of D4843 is -0.68 Ang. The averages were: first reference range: 22.2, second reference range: 20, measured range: 20.9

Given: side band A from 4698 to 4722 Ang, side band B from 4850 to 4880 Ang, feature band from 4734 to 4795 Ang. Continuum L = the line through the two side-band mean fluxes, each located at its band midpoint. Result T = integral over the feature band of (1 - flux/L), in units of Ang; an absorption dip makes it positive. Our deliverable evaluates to -4.9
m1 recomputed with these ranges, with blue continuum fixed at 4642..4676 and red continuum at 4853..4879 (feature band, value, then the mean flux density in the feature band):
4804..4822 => -0.11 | 22.1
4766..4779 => -0.07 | 21.4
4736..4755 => -0.16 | 23.2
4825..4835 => -0.04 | 20.7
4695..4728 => -0.04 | 20.8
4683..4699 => 0.00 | 20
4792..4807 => -0.08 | 21.5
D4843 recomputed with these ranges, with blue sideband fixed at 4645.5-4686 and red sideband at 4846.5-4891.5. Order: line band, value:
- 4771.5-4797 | -1.4 Ang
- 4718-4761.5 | -4.3 Ang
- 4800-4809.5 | -0.6 Ang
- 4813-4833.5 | -1.2 Ang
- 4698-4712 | 0.9 Ang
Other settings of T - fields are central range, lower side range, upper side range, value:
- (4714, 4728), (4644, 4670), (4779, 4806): -1.27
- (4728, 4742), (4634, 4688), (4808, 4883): -0.21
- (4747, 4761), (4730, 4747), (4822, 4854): -1.09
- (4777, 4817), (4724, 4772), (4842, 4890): -0.13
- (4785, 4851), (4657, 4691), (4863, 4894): -4.59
